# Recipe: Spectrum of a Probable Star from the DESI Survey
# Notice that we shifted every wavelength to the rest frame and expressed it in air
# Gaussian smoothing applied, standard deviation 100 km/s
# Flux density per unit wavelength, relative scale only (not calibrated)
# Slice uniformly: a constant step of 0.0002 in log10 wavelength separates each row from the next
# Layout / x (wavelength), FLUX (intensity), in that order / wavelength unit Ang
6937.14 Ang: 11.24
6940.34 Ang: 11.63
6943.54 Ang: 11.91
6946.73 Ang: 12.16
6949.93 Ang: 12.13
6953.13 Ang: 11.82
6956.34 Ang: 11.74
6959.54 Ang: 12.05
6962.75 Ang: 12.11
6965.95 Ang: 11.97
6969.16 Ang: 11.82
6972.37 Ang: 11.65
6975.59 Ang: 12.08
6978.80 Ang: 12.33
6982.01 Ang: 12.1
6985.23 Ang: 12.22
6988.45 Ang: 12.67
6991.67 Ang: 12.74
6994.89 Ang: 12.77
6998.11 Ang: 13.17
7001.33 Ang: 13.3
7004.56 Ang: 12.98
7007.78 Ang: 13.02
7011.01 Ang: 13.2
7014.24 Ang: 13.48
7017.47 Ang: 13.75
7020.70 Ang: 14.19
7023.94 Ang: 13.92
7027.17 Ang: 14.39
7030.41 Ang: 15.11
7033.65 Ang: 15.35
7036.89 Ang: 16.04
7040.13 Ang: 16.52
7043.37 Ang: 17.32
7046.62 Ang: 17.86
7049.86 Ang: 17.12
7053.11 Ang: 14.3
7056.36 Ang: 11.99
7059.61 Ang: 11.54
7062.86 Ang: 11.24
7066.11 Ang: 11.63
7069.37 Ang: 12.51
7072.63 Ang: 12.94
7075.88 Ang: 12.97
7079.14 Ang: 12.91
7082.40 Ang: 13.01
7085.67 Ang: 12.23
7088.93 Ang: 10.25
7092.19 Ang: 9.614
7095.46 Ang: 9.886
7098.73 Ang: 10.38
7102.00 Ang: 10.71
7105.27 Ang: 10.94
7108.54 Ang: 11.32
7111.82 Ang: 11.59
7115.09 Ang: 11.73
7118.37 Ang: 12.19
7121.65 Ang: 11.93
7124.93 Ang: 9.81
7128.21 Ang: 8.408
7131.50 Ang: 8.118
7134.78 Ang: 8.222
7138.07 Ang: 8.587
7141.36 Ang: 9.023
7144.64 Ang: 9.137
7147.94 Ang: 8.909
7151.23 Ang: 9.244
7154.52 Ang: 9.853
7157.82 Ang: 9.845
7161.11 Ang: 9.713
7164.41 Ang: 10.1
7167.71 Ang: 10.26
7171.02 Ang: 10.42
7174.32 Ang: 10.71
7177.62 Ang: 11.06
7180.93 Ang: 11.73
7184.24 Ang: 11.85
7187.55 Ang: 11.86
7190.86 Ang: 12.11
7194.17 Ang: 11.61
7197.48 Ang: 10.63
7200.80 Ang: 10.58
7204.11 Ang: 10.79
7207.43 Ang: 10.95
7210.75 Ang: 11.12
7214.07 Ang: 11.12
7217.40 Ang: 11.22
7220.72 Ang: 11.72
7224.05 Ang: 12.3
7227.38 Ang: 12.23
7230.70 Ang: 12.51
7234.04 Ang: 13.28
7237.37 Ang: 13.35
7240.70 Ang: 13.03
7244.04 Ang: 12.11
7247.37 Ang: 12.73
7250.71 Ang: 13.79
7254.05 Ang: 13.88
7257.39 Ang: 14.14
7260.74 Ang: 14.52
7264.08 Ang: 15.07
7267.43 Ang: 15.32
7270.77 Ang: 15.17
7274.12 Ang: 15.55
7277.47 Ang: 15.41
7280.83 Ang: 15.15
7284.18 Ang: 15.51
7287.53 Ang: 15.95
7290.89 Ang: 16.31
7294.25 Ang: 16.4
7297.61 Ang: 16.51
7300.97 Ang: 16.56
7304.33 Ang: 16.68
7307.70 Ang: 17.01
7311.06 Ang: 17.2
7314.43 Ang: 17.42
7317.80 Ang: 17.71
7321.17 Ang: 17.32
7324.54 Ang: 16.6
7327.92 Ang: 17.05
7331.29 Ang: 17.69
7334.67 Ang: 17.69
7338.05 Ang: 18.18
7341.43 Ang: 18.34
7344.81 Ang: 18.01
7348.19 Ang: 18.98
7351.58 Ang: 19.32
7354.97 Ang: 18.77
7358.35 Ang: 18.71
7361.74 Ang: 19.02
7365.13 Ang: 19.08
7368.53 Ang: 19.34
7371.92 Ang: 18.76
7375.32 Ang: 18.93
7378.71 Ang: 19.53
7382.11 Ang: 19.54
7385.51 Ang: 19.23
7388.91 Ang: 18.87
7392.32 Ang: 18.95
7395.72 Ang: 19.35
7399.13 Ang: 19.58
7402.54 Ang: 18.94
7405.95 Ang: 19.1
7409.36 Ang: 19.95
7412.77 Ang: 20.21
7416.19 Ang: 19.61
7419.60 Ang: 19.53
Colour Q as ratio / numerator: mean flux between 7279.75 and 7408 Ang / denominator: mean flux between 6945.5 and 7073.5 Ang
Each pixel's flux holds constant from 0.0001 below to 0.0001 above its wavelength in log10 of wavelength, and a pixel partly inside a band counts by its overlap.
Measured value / 1.35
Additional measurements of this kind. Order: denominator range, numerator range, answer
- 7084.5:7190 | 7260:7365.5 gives 1.65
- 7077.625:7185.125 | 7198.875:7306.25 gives 1.33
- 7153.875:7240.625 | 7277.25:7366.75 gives 1.54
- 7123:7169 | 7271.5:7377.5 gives 1.89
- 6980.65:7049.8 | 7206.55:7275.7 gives 0.93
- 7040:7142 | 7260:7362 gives 1.44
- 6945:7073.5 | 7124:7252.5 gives 0.82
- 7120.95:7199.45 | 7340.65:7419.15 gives 1.89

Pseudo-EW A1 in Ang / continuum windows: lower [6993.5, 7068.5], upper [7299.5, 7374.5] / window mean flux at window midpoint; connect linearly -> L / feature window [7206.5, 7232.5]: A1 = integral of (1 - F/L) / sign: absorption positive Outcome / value 7.6 Ang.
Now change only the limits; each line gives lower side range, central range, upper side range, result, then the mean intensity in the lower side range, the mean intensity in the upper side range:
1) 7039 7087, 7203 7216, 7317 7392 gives 4.1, 13.7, 18.5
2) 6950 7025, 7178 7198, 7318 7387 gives 5.3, 12.6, 18.5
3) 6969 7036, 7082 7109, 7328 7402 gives 7.1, 13.2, 18.8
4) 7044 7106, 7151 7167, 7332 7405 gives 5.0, 12.4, 18.9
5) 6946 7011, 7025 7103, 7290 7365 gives 2.0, 12.4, 17.7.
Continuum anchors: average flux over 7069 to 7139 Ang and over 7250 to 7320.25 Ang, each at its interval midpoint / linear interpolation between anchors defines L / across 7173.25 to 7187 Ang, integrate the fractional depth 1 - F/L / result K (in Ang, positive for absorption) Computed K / 1.67 Ang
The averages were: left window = 10.9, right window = 15.8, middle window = 11.4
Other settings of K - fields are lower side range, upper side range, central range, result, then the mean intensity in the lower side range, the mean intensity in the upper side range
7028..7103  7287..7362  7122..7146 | 9.1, 13.2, 17.5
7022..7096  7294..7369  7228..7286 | 8.9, 13.6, 17.8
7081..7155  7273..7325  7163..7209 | 5.5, 10.2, 16.5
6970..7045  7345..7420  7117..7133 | 5.5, 13.6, 19.2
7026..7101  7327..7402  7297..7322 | 1.0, 13.3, 18.8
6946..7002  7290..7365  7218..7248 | 6.8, 12.3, 17.7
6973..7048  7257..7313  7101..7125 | 5.3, 13.9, 15.8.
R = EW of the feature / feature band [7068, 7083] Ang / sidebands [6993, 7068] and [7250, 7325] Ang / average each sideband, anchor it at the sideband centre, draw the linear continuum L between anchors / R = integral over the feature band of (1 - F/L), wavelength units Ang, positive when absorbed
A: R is 1.6 Ang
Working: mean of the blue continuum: 14.1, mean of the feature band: 12.9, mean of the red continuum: 15.9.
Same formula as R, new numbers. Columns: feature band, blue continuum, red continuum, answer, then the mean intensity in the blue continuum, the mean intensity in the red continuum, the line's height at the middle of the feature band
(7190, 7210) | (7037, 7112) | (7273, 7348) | 5.2 Ang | 12.7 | 16.9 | 14.9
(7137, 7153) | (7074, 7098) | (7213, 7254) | 3.9 Ang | 11.5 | 12.5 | 11.9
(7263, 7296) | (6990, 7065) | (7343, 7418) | 4.0 Ang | 14.1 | 19.2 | 17.7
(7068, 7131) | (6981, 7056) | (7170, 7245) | 9.0 Ang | 14.2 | 11.7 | 13.1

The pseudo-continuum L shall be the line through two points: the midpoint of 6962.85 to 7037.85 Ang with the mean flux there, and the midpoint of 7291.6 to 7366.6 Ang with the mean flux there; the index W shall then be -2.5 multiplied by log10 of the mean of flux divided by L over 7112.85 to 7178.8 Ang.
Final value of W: 0.468 mag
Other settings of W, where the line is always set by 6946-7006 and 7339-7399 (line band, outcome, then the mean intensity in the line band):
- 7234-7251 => 0.28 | 13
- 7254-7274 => 0.16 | 14.8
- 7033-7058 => -0.17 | 15.8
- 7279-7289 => 0.13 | 15.5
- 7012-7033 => -0.08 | 14.2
